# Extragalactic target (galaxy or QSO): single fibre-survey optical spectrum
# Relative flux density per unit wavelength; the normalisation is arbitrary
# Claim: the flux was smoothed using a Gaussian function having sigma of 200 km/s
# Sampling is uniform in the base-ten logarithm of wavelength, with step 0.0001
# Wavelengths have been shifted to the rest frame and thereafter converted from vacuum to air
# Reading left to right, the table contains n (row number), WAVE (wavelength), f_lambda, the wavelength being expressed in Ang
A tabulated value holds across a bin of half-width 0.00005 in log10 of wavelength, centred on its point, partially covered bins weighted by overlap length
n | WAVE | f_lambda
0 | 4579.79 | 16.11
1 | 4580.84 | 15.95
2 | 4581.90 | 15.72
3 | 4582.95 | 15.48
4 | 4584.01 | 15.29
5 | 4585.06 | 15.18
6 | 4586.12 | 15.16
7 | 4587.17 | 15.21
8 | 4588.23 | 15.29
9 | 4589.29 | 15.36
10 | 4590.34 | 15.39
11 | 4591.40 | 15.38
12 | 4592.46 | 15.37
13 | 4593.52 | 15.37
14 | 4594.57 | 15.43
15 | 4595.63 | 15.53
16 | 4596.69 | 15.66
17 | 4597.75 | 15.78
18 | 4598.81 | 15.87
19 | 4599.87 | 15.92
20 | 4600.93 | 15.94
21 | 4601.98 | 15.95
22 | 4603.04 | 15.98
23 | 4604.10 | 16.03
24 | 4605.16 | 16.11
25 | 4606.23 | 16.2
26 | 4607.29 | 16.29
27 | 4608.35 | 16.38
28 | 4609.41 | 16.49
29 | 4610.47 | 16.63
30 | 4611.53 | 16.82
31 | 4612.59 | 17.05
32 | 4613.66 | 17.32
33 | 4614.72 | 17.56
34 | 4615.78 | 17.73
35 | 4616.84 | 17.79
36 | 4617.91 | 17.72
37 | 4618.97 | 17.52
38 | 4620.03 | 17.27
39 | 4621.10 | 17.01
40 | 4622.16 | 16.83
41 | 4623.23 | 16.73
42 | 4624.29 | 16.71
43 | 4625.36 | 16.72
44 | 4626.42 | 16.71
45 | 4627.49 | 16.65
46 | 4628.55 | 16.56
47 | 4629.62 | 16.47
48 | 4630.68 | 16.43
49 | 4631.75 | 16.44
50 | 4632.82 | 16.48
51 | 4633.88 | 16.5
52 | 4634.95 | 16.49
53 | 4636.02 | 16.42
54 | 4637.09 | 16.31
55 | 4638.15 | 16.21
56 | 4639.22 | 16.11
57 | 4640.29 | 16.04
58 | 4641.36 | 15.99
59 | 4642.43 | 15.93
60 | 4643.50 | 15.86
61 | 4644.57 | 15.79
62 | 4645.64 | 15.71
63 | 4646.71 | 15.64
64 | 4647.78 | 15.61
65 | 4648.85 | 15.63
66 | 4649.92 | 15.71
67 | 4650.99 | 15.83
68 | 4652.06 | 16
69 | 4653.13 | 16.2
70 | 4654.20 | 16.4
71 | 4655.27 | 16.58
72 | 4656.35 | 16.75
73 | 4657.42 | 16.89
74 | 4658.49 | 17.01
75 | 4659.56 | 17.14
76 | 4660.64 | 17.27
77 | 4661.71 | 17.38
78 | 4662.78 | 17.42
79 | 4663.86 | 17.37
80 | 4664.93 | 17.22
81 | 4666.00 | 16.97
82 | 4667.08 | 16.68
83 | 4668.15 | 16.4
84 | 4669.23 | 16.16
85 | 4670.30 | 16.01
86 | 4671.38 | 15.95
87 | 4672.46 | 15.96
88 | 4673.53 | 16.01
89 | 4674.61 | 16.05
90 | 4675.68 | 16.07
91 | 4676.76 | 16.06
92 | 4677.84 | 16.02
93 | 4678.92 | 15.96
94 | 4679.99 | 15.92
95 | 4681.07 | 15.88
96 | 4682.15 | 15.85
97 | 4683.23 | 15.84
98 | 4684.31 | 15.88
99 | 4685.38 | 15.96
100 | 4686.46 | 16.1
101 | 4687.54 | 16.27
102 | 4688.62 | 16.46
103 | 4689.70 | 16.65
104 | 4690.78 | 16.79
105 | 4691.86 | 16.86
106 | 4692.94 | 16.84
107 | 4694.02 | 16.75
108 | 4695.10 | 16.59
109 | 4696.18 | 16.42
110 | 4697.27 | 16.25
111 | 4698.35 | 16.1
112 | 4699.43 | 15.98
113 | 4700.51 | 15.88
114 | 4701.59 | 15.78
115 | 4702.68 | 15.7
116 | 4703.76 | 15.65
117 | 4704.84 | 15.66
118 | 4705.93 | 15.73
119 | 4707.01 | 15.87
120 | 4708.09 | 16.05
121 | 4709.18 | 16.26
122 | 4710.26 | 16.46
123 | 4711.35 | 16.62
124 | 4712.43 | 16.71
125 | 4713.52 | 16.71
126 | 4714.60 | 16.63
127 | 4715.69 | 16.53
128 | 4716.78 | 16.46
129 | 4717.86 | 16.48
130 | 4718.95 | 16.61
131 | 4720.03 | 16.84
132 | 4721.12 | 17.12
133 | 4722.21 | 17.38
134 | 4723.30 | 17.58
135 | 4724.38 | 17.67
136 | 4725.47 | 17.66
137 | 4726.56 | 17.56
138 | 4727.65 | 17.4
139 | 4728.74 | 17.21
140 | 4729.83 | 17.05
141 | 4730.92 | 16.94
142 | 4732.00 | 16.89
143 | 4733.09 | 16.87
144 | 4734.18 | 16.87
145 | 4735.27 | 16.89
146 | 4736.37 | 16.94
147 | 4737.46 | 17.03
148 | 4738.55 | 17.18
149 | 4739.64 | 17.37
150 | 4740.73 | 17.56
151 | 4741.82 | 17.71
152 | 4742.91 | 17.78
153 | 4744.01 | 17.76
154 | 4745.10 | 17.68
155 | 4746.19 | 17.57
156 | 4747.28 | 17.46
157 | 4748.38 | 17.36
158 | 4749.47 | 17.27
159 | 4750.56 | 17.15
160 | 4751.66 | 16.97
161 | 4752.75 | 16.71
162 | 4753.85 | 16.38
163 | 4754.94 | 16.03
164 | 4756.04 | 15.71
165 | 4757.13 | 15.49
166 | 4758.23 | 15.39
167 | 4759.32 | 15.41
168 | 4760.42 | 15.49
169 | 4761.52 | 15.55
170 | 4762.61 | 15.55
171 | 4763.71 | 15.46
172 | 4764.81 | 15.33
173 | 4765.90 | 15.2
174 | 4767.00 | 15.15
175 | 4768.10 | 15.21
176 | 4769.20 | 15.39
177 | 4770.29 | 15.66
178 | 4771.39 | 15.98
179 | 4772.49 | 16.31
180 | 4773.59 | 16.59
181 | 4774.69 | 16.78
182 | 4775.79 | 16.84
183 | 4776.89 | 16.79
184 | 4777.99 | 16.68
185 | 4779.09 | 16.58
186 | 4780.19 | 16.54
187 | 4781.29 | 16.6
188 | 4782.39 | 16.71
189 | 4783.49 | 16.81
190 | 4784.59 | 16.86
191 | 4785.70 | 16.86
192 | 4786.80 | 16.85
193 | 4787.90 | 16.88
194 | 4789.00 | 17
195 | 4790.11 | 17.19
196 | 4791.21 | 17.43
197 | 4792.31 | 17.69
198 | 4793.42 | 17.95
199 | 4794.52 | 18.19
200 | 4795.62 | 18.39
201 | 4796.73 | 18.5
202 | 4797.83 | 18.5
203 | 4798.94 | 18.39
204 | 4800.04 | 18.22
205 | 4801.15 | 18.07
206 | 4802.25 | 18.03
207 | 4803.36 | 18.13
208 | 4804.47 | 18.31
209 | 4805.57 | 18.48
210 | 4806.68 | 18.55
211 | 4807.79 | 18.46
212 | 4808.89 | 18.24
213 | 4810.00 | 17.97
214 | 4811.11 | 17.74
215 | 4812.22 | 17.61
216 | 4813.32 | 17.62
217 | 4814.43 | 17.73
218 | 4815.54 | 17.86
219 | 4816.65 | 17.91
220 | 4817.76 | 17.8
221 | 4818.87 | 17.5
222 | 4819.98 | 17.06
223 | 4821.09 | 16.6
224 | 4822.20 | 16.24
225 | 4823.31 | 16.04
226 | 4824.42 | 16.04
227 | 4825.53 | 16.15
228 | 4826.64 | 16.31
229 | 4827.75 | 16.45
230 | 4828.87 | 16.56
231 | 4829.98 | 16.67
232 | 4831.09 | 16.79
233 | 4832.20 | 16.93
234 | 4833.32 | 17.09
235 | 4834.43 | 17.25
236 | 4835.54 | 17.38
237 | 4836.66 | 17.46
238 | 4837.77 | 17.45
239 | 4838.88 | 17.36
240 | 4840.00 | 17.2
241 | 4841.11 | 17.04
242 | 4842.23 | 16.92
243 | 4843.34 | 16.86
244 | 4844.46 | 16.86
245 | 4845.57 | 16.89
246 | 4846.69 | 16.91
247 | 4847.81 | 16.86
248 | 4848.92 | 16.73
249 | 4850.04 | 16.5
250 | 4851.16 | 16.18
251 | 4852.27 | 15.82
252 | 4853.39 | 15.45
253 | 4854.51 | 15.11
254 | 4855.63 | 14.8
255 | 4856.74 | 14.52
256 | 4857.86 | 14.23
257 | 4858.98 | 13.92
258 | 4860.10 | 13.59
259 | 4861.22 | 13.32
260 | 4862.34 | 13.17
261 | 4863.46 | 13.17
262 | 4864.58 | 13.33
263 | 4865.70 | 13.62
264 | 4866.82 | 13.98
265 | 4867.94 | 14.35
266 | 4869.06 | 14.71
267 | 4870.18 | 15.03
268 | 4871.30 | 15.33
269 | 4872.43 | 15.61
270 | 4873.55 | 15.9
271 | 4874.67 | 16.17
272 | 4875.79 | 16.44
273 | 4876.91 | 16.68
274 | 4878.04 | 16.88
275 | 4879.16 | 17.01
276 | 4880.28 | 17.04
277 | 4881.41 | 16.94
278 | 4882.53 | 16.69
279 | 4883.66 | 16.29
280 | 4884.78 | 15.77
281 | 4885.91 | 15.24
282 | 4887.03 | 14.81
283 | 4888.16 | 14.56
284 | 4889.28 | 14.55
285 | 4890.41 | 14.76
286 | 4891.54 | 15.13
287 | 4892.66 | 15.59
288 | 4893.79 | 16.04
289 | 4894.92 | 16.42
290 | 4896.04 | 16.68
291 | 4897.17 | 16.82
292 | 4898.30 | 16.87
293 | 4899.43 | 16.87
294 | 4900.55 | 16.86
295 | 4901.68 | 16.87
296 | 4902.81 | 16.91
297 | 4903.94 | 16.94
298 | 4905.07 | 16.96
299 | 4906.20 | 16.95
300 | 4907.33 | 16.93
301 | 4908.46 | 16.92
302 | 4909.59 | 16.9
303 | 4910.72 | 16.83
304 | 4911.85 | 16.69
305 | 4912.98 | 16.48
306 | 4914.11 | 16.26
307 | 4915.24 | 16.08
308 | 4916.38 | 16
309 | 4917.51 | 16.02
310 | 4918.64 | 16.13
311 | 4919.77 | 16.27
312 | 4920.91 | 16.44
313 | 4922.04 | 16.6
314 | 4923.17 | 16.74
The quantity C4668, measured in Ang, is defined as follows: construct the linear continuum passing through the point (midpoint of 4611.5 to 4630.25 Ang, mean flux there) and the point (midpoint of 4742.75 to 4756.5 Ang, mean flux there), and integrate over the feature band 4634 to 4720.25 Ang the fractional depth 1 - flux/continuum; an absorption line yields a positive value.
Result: 3.9 Ang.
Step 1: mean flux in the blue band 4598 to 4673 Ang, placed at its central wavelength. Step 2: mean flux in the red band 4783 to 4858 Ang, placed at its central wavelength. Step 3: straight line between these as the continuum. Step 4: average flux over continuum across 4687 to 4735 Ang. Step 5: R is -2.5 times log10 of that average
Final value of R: 0.01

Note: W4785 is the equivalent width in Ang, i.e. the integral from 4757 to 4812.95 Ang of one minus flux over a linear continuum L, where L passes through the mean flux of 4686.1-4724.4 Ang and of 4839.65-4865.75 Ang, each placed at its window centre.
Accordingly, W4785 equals -3.8 Ang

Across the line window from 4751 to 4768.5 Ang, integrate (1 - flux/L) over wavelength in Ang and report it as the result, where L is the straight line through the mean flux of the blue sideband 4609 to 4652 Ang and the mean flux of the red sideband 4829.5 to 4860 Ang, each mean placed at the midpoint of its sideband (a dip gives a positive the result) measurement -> 0.8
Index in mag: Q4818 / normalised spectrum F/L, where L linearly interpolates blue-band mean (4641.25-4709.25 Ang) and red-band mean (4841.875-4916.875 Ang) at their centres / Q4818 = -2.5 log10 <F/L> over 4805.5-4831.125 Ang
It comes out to -0.08 mag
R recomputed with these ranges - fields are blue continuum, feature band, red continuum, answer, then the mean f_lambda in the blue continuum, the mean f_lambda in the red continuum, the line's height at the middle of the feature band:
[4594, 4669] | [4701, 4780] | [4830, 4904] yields -0.02 mag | 16.5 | 15.9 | 16.2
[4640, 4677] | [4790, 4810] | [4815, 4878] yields -0.13 mag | 16.3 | 16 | 16.1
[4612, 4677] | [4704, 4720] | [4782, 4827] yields 0.04 mag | 16.5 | 17.5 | 17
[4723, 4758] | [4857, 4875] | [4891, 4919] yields 0.17 mag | 17.1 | 16.5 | 16.7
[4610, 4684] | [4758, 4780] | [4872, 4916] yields 0.03 mag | 16.5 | 16.3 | 16.4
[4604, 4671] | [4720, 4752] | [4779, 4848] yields -0.02 mag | 16.6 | 17.3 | 17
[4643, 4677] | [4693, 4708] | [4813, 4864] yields 0.02 mag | 16.4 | 16.3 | 16.4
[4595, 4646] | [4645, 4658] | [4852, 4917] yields 0.02 mag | 16.5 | 15.7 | 16.4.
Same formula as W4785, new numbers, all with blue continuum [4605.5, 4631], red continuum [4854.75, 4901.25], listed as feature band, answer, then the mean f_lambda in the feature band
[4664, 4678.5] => 0.2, 16.3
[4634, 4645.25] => 0.4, 16.1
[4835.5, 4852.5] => -1.5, 16.9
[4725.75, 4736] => -0.5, 17.1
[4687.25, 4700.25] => 0.0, 16.5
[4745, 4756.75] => -0.6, 16.9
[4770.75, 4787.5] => -0.7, 16.6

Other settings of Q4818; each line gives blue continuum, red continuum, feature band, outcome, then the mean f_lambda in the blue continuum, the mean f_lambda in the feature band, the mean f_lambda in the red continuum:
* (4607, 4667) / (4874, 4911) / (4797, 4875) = 0.00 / 16.6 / 16.5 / 16.3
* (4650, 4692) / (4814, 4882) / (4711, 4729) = -0.05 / 16.4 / 17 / 16.1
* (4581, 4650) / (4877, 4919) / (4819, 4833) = -0.02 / 16.2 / 16.5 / 16.3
